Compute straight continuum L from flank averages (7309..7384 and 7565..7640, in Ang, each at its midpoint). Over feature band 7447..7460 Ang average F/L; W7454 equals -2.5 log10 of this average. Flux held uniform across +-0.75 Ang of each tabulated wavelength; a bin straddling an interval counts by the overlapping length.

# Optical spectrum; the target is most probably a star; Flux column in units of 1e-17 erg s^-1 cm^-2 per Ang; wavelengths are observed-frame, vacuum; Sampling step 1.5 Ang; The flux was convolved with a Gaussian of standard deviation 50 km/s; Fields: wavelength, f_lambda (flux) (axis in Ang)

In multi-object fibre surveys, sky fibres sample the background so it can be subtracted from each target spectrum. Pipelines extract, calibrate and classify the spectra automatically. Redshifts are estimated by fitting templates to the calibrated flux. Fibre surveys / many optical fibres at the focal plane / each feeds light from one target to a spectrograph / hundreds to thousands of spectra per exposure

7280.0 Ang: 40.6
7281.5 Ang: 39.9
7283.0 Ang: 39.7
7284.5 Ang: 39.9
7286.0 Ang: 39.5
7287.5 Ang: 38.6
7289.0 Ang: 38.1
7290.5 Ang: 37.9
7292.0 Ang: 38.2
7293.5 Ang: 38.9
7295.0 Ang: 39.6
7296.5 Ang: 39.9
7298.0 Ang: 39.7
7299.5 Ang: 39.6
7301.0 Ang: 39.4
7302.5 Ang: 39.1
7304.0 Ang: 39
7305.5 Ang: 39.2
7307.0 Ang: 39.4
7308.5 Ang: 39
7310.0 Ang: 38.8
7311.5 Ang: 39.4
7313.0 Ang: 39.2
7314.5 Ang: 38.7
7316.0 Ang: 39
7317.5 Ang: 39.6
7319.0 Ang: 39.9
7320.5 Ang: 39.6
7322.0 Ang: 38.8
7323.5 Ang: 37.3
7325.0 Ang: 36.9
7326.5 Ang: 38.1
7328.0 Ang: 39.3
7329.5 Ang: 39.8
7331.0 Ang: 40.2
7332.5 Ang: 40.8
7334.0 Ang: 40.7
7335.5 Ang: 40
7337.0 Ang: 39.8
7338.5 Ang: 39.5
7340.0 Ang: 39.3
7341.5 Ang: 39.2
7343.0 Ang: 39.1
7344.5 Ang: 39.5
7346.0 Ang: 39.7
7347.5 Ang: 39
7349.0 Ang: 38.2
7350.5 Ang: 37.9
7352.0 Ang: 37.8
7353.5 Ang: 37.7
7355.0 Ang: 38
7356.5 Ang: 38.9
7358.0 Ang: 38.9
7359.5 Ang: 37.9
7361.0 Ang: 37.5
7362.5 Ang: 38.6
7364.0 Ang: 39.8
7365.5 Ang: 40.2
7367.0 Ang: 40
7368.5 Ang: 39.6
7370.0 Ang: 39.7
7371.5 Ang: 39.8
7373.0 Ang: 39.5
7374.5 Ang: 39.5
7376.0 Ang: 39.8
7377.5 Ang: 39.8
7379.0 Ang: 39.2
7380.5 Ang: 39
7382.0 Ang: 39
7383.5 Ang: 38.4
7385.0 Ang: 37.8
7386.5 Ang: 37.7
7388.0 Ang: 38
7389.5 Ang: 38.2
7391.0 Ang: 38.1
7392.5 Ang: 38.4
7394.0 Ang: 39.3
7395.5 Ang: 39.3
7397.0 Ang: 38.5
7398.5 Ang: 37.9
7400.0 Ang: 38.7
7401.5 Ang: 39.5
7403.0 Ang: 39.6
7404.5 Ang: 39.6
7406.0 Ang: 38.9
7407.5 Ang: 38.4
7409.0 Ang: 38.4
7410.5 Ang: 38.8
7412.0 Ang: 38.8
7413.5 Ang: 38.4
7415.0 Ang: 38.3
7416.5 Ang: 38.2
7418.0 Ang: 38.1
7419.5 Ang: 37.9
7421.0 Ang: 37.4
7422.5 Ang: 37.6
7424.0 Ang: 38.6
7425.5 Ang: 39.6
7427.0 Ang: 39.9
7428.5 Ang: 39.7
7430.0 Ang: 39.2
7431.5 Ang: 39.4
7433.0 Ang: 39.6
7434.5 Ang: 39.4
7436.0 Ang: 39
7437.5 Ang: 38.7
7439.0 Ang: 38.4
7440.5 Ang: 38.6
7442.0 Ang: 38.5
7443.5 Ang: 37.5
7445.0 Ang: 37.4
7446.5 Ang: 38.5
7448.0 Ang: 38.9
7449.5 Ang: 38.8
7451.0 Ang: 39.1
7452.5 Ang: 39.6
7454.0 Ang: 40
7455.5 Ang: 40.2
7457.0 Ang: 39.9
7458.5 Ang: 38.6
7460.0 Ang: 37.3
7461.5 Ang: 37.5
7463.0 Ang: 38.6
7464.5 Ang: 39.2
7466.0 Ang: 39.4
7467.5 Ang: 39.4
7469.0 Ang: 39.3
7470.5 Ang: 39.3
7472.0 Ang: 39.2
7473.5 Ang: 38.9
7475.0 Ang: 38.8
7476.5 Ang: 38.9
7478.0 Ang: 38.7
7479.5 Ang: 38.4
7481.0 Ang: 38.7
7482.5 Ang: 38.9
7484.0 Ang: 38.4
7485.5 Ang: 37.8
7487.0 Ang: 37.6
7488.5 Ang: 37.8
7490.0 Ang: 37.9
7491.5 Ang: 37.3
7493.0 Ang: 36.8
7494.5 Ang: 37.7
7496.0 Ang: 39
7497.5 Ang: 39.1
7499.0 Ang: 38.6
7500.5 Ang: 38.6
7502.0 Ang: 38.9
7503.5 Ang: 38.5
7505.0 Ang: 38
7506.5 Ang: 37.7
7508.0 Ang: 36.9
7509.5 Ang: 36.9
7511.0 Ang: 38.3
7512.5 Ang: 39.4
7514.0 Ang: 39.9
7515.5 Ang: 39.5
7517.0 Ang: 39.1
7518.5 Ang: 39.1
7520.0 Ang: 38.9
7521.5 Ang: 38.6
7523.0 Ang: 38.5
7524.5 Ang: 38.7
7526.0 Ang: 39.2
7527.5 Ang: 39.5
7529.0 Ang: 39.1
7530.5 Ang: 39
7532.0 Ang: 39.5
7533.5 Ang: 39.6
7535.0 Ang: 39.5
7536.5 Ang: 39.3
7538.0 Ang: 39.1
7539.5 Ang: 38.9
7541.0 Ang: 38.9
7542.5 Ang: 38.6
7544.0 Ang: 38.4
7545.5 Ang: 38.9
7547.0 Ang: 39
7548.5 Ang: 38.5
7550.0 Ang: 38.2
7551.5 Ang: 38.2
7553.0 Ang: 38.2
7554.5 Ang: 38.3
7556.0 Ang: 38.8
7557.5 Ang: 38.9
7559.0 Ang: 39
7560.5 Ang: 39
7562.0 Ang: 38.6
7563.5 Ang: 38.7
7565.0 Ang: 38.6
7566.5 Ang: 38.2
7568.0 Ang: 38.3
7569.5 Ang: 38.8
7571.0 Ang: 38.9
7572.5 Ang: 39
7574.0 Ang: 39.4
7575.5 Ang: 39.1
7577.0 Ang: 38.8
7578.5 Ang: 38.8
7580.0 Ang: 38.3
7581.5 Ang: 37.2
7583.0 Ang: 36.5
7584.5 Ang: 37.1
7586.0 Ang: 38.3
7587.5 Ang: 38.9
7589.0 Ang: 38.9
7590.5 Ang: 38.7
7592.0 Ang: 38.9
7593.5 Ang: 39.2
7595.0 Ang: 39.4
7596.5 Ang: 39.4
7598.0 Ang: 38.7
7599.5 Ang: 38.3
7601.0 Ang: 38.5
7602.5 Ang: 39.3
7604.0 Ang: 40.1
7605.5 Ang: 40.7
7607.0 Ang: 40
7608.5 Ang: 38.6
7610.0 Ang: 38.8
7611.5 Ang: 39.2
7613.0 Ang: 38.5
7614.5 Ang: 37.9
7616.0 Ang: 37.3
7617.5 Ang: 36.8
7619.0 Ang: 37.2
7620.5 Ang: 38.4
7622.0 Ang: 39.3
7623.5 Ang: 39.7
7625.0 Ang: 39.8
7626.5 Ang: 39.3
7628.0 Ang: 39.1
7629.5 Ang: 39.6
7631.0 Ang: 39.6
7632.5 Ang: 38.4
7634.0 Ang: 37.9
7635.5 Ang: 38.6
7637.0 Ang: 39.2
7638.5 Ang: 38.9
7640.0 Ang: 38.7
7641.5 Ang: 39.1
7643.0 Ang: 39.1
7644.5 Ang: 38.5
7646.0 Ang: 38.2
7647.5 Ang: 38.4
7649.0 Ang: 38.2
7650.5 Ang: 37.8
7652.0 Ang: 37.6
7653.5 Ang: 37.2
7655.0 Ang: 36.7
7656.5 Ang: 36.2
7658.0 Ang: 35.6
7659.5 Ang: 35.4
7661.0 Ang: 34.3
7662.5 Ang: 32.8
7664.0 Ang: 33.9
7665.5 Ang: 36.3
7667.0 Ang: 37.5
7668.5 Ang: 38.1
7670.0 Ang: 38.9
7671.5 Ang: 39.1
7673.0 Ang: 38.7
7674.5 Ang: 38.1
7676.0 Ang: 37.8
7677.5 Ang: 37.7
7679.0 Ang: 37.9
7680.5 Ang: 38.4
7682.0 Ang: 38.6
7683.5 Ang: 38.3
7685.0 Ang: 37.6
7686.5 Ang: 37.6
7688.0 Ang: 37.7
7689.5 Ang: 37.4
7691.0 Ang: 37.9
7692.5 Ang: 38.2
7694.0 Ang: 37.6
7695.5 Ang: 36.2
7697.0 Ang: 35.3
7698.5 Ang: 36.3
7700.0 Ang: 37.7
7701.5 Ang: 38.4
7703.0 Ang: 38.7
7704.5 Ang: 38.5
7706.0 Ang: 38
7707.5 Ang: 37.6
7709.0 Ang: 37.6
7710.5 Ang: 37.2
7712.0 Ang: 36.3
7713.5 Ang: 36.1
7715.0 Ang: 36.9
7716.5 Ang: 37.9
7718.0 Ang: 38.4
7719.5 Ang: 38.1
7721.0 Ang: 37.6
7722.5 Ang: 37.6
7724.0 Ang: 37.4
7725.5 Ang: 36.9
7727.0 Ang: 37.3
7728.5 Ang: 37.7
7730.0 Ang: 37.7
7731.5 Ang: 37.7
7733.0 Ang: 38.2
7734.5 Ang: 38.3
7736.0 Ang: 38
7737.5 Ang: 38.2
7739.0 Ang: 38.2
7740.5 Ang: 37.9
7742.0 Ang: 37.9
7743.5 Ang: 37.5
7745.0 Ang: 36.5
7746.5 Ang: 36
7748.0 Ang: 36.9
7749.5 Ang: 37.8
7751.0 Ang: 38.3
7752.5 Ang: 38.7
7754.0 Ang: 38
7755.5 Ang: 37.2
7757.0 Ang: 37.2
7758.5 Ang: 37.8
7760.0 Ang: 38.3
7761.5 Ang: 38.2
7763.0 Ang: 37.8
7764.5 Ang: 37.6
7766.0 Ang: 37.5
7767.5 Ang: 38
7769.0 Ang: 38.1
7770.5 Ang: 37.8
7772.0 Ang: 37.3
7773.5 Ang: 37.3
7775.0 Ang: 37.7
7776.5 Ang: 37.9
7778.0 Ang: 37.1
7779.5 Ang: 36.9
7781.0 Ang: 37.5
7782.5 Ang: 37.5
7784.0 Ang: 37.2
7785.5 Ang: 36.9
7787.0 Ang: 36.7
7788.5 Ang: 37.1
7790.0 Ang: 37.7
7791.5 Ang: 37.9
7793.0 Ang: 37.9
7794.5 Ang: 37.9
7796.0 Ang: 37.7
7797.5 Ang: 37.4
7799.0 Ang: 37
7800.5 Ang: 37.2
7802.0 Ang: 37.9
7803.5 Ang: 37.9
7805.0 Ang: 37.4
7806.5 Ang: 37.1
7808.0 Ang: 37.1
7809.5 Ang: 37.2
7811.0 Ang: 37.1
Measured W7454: -0.01 mag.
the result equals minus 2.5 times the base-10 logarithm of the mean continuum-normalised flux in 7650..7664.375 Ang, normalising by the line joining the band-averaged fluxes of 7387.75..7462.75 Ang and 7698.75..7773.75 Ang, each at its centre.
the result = 0.06 mag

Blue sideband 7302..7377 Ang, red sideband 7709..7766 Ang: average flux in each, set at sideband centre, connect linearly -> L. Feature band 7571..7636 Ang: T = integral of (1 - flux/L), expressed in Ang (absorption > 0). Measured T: -1.06 Ang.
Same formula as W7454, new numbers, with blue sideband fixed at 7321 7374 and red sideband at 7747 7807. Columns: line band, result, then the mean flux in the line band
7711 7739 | 0.00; 37.6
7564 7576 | -0.01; 38.8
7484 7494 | 0.03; 37.6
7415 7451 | 0.00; 38.7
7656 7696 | 0.02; 37.2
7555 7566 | -0.01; 38.8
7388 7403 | 0.01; 38.7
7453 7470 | -0.01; 39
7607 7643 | -0.02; 38.7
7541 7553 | 0.00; 38.5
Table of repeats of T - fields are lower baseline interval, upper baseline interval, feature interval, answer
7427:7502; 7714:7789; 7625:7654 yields -0.46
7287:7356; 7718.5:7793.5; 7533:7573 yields -0.48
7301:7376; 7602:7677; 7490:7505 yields 0.13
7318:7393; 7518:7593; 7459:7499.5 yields 0.37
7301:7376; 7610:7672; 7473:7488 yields 0.02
